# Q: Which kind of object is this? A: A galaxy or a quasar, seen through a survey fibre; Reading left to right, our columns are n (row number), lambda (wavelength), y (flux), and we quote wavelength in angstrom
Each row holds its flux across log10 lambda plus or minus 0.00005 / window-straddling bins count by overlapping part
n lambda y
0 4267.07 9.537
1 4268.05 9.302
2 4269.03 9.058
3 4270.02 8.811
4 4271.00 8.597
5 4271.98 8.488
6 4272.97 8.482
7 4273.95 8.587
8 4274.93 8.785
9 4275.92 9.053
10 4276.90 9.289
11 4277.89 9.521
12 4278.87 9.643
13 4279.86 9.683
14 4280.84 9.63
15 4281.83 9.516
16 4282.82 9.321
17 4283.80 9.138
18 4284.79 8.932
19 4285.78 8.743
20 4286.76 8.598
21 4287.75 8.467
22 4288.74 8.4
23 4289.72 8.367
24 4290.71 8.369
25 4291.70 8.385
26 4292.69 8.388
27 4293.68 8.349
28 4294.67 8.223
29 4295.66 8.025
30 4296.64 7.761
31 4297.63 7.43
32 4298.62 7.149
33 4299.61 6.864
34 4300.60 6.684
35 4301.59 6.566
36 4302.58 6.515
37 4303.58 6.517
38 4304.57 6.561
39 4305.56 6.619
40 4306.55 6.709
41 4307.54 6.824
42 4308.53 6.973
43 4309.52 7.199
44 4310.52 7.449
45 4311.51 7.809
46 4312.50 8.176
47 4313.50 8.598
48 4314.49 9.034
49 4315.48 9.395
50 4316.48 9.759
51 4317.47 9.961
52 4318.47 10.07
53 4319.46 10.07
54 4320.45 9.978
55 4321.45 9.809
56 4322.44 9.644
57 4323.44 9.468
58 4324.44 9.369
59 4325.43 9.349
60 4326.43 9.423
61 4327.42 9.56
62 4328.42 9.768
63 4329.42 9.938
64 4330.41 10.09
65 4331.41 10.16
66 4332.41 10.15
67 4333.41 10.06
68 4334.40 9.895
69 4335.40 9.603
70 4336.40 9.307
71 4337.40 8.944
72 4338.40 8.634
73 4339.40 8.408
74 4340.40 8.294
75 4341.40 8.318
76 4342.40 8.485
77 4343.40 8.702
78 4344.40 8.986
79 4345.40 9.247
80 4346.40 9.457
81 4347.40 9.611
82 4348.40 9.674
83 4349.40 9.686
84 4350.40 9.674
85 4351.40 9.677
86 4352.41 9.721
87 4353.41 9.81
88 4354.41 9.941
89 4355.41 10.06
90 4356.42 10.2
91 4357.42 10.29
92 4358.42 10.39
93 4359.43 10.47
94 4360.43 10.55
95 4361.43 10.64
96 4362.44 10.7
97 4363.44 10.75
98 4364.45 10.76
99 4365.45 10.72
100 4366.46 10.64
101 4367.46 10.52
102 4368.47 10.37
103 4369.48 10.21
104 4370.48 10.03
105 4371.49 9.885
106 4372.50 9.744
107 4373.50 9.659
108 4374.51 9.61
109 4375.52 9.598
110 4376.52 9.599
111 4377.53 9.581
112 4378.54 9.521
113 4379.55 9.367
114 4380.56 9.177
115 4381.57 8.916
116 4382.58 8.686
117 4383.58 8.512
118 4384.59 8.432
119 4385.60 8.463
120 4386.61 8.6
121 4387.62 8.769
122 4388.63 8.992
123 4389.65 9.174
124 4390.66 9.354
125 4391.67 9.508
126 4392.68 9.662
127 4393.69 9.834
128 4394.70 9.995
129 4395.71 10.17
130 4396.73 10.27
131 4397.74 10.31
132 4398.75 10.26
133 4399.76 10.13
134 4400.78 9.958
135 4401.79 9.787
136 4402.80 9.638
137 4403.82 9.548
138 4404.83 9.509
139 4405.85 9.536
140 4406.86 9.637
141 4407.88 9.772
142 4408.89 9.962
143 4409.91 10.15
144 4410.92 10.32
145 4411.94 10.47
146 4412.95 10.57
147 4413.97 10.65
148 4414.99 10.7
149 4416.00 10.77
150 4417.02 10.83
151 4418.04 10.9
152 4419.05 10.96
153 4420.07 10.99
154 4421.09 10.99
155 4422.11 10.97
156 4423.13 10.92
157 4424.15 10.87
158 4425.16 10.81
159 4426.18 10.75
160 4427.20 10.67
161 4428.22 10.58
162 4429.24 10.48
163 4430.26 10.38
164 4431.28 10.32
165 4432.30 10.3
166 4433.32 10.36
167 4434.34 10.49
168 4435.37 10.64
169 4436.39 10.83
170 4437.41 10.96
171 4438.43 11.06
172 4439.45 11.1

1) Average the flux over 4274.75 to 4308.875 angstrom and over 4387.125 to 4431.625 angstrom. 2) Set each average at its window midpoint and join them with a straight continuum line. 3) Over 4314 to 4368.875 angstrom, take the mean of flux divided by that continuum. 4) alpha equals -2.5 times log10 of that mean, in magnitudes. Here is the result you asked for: -0.09 mag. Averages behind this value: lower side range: 8.11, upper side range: 10.2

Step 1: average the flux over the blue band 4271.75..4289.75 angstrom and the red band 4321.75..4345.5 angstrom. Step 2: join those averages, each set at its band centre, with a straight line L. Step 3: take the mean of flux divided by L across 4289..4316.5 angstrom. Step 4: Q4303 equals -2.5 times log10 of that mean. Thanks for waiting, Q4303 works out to 0.19 mag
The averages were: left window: 9.01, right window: 9.33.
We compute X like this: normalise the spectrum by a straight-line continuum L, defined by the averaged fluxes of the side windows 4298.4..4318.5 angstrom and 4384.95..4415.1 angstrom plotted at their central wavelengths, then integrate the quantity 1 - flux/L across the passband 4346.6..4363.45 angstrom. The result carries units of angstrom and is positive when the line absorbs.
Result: -2.6 angstrom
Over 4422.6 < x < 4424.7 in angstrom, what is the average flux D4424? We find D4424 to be 10.9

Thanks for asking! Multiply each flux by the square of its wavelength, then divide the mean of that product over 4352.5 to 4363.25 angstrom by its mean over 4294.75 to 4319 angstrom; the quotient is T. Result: 1.4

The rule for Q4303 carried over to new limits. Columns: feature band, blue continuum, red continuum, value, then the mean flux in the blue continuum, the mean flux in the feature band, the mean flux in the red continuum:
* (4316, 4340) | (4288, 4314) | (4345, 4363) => -0.104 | 7.51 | 9.64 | 10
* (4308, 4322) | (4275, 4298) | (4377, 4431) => 0.021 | 8.76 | 8.88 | 9.96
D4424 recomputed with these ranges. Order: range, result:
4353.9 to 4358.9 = 10.2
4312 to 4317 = 9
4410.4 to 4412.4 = 10.4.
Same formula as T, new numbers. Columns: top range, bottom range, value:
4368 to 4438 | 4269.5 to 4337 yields 1.21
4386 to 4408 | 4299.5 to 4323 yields 1.24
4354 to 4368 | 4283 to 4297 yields 1.28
